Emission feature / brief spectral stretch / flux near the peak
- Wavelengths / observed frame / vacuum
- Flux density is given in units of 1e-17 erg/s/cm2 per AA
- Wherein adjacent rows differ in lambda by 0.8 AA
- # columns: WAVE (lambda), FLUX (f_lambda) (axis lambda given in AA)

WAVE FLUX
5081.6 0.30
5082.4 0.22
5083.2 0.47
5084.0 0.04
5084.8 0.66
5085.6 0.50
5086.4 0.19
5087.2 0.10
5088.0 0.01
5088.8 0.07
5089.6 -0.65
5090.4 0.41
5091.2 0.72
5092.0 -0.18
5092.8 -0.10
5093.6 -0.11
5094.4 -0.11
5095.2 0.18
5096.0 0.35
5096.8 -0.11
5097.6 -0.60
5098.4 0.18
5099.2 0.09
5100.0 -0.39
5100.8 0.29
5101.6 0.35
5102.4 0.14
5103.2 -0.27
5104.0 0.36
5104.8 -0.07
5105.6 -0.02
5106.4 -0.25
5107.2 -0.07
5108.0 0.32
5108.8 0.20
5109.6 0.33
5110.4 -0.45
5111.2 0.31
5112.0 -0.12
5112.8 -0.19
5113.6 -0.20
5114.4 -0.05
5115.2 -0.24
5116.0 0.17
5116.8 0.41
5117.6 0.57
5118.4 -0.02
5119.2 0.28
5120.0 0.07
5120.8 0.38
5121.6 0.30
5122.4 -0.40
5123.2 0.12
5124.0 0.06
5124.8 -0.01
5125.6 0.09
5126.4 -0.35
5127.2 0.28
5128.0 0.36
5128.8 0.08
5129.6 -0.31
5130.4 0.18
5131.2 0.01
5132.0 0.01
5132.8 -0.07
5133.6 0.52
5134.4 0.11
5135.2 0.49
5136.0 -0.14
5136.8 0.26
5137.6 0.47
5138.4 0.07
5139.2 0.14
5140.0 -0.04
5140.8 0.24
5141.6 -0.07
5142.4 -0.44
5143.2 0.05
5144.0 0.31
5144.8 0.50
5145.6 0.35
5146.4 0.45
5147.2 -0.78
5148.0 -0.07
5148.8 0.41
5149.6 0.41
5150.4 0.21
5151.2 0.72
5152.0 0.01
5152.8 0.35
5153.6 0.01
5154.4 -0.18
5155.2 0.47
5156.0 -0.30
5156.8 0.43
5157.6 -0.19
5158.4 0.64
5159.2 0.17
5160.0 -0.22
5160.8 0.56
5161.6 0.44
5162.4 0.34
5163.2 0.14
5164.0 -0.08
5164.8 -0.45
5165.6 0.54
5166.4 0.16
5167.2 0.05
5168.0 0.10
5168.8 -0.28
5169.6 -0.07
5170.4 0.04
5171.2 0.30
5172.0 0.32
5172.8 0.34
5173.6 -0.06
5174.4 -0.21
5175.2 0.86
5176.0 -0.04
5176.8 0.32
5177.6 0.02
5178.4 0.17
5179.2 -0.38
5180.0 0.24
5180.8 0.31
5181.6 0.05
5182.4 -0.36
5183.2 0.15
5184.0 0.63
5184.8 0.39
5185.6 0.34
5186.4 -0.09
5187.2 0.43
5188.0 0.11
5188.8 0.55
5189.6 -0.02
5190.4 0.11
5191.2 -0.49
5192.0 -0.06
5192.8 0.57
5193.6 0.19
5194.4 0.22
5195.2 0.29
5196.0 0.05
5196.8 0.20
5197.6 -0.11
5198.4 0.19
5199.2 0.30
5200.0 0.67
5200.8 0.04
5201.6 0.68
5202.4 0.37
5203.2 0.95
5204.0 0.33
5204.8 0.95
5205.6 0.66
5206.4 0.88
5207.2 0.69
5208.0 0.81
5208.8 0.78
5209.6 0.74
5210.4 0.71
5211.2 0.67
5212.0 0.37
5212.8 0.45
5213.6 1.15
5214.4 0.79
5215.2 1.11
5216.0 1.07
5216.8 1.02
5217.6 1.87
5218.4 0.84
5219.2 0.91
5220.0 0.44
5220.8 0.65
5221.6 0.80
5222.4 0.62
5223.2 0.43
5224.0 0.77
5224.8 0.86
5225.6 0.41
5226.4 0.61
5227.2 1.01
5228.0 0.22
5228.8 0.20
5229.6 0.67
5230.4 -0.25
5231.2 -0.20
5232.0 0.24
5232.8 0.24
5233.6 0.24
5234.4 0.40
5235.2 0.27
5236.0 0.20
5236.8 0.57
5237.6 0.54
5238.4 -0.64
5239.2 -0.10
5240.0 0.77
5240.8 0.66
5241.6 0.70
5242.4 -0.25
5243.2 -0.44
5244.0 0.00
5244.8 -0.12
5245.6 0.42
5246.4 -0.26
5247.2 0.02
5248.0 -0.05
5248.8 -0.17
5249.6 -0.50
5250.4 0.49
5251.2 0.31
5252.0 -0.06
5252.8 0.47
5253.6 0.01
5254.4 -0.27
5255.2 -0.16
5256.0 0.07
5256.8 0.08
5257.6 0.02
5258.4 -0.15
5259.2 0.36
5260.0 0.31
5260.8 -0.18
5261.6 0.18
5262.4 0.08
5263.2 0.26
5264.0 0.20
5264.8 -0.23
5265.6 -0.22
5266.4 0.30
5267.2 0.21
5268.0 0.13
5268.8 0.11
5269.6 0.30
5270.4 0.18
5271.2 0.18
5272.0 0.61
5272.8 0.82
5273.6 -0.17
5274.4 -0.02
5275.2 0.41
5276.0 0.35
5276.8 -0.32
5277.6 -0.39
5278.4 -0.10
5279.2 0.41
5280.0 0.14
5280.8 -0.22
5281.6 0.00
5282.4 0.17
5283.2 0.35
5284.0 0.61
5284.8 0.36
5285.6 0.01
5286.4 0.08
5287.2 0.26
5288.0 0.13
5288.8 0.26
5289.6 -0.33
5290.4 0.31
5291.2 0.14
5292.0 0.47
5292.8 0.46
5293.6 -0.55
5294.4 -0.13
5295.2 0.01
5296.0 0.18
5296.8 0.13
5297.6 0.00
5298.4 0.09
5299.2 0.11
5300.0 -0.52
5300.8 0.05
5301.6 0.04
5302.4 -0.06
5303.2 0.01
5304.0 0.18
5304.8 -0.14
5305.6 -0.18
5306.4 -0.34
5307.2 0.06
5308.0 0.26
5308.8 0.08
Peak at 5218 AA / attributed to C IV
